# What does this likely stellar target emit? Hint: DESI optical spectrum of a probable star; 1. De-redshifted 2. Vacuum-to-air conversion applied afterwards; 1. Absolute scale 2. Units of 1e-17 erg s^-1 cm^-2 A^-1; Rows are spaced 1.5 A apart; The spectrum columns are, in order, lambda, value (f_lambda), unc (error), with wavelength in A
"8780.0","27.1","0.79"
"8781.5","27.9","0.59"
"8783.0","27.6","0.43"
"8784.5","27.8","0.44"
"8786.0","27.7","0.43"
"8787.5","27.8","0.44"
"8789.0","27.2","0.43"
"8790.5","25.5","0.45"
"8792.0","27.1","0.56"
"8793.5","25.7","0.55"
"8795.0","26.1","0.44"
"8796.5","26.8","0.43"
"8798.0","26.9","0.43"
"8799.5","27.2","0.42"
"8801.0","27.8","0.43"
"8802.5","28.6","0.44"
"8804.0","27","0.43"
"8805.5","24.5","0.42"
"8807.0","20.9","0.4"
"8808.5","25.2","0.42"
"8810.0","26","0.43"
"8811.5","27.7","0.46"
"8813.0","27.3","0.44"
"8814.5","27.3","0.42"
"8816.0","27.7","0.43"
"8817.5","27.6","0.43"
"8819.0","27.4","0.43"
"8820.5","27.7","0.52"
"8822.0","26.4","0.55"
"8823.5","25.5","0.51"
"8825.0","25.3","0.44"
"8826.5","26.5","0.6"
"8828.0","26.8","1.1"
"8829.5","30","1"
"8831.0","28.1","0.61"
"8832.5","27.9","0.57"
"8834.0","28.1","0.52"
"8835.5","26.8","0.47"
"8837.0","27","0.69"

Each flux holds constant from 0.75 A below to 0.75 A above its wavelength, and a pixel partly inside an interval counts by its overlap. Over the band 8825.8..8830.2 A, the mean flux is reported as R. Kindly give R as 27.8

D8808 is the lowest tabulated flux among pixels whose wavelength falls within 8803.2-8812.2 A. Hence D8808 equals 20.9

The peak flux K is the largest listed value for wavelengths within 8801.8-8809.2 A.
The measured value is 28.6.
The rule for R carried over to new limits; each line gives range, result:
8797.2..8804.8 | 27.5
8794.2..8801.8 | 27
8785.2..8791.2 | 27.1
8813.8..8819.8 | 27.5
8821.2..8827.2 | 25.9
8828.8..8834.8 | 28.5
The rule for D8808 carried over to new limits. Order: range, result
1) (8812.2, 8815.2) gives 27.3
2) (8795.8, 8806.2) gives 24.5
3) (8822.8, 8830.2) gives 25.3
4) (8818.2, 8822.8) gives 26.4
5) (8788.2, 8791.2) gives 25.5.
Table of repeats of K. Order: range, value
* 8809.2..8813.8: 27.7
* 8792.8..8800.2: 27.2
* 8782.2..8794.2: 27.8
